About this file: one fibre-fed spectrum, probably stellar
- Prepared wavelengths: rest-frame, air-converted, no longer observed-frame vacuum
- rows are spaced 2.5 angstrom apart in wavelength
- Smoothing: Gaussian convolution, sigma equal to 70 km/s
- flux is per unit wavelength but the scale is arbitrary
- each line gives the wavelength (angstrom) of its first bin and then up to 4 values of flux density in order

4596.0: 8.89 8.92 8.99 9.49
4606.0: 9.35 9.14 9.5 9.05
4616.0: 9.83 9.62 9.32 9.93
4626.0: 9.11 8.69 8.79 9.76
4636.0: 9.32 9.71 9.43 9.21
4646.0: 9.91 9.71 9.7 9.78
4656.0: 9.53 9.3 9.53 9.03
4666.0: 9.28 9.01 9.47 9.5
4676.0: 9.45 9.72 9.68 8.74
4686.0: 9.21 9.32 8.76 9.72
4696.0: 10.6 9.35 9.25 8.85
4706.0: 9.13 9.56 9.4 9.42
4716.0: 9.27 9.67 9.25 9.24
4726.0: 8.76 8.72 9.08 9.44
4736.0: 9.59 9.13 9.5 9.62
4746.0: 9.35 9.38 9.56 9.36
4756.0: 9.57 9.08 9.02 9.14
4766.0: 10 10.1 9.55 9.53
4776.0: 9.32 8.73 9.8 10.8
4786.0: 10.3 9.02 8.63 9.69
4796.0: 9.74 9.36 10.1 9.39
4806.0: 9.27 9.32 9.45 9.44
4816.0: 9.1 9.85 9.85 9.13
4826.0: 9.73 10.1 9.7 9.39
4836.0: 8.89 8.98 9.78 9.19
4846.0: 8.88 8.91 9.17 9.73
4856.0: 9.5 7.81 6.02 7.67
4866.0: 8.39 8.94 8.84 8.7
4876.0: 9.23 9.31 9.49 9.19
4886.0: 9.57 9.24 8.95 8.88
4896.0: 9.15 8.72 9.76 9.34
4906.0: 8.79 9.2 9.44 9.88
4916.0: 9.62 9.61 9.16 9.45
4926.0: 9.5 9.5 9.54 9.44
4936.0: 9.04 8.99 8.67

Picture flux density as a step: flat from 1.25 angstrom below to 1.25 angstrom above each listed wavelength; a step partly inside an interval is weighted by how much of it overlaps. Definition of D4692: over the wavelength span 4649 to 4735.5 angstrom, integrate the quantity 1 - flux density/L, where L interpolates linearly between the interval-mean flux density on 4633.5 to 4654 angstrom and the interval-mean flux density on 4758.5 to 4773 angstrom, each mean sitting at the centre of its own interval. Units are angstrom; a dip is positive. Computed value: 2.0 angstrom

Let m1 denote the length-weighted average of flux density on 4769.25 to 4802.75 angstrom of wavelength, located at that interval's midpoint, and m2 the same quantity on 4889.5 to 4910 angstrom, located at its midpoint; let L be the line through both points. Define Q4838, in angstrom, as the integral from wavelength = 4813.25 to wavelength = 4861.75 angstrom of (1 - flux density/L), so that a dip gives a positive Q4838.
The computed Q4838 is 0.97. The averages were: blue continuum 9.59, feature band 9.18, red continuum 9.1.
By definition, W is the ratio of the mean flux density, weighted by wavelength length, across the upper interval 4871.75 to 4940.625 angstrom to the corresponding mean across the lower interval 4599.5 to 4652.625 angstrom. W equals 1.0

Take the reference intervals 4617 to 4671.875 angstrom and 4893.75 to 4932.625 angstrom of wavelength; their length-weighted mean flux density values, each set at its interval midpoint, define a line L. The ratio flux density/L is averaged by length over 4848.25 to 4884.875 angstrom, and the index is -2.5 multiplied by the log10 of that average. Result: 0.08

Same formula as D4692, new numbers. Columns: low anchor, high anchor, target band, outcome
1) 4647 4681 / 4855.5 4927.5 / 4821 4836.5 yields -0.7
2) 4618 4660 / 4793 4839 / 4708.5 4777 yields 0.8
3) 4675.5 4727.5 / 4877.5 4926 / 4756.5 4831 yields -1.7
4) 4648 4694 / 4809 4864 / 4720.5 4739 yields 0.3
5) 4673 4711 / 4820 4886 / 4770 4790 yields -0.9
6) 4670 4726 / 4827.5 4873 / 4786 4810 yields -1.0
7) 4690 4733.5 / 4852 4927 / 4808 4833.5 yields -1.2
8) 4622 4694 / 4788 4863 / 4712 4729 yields 0.2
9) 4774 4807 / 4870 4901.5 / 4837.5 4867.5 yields 2.0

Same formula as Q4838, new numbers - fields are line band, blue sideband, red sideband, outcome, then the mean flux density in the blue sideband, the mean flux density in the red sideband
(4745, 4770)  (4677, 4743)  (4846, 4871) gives -1.1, 9.33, 8.5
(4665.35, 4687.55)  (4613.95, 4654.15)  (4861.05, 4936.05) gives 0.2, 9.48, 9.14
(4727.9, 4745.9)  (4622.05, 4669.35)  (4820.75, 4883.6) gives -0.2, 9.41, 9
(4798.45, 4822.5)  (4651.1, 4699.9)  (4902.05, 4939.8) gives -0.3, 9.43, 9.37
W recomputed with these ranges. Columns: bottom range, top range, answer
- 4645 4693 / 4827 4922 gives 0.97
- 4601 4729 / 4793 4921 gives 0.98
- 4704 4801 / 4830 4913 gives 0.96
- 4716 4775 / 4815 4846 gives 1.01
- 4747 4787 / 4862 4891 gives 0.93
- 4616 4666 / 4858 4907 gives 0.93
